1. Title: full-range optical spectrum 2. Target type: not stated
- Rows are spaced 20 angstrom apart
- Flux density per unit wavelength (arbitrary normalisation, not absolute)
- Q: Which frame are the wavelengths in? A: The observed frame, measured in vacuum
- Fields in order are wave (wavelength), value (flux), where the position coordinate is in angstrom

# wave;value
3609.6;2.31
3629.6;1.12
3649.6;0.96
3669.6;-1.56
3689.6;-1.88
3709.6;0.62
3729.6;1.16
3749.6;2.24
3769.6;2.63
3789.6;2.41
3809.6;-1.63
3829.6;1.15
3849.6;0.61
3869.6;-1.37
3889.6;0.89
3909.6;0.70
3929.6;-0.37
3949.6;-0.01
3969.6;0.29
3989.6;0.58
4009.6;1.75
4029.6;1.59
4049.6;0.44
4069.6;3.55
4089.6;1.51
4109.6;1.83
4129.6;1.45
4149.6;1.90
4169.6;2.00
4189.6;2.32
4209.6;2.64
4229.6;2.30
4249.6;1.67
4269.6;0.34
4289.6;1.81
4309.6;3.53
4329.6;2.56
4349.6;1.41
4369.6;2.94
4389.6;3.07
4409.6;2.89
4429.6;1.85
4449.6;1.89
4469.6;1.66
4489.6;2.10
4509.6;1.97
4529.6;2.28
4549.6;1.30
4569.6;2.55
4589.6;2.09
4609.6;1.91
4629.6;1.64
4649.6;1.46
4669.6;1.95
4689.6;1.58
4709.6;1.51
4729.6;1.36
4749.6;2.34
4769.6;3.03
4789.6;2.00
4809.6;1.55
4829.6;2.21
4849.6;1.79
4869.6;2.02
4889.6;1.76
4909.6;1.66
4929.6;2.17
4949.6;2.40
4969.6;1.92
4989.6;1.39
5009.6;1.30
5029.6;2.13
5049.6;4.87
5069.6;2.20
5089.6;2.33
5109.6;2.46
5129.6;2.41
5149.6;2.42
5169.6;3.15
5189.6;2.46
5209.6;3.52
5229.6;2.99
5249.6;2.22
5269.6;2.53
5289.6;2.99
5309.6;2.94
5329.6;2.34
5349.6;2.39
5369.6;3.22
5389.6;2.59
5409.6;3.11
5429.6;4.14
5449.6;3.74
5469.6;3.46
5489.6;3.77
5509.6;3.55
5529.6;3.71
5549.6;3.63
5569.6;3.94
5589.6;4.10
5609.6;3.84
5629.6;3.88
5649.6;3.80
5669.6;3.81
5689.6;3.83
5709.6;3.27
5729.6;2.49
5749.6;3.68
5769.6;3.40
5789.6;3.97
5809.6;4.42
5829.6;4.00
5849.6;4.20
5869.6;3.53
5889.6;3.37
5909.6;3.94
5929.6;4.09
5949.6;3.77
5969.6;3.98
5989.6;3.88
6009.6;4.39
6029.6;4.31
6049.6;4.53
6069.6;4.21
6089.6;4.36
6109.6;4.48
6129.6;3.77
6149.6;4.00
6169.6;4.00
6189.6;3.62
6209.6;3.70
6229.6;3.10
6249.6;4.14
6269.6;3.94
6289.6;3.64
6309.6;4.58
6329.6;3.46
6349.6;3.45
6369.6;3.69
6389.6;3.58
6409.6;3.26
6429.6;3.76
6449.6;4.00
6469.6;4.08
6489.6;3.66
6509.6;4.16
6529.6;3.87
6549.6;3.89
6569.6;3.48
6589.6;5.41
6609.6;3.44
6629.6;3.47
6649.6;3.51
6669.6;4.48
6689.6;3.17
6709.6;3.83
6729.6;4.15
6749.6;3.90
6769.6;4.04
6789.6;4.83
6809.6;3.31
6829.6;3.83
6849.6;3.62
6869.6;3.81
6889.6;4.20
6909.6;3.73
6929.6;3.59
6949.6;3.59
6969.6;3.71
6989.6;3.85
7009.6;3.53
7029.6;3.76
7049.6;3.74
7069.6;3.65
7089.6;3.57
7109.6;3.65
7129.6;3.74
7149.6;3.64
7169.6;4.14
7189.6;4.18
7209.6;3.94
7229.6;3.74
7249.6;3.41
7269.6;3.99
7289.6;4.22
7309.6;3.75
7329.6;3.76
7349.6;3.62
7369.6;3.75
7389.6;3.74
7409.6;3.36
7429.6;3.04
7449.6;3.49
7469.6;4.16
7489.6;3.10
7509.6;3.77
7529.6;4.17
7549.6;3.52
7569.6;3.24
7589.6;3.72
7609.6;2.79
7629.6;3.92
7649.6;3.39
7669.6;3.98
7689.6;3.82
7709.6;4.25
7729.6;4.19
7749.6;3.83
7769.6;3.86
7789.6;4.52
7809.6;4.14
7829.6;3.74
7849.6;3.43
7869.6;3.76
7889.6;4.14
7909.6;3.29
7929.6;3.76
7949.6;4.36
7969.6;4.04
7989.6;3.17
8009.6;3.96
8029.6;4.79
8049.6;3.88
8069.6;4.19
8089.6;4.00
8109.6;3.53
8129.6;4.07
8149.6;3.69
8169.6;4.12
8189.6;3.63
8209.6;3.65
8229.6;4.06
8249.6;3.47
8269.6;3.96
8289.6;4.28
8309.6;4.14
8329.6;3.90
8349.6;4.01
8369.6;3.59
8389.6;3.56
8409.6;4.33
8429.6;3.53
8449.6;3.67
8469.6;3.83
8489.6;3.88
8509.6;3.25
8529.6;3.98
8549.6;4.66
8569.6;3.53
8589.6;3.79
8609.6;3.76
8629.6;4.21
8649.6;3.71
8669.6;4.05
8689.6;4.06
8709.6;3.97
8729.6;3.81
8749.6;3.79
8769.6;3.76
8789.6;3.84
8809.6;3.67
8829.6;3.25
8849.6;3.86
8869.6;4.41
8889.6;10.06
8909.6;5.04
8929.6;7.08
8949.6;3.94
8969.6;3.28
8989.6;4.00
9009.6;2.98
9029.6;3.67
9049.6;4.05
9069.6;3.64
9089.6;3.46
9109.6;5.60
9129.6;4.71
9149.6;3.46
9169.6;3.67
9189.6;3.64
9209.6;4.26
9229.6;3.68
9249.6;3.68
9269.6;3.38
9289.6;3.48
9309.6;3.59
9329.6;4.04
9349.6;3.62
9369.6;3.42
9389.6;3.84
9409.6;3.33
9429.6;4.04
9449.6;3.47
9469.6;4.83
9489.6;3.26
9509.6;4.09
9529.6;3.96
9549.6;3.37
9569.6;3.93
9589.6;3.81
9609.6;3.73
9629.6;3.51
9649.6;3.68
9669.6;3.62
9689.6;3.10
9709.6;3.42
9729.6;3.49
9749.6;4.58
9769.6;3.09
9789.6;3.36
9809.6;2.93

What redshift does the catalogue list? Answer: 0.355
